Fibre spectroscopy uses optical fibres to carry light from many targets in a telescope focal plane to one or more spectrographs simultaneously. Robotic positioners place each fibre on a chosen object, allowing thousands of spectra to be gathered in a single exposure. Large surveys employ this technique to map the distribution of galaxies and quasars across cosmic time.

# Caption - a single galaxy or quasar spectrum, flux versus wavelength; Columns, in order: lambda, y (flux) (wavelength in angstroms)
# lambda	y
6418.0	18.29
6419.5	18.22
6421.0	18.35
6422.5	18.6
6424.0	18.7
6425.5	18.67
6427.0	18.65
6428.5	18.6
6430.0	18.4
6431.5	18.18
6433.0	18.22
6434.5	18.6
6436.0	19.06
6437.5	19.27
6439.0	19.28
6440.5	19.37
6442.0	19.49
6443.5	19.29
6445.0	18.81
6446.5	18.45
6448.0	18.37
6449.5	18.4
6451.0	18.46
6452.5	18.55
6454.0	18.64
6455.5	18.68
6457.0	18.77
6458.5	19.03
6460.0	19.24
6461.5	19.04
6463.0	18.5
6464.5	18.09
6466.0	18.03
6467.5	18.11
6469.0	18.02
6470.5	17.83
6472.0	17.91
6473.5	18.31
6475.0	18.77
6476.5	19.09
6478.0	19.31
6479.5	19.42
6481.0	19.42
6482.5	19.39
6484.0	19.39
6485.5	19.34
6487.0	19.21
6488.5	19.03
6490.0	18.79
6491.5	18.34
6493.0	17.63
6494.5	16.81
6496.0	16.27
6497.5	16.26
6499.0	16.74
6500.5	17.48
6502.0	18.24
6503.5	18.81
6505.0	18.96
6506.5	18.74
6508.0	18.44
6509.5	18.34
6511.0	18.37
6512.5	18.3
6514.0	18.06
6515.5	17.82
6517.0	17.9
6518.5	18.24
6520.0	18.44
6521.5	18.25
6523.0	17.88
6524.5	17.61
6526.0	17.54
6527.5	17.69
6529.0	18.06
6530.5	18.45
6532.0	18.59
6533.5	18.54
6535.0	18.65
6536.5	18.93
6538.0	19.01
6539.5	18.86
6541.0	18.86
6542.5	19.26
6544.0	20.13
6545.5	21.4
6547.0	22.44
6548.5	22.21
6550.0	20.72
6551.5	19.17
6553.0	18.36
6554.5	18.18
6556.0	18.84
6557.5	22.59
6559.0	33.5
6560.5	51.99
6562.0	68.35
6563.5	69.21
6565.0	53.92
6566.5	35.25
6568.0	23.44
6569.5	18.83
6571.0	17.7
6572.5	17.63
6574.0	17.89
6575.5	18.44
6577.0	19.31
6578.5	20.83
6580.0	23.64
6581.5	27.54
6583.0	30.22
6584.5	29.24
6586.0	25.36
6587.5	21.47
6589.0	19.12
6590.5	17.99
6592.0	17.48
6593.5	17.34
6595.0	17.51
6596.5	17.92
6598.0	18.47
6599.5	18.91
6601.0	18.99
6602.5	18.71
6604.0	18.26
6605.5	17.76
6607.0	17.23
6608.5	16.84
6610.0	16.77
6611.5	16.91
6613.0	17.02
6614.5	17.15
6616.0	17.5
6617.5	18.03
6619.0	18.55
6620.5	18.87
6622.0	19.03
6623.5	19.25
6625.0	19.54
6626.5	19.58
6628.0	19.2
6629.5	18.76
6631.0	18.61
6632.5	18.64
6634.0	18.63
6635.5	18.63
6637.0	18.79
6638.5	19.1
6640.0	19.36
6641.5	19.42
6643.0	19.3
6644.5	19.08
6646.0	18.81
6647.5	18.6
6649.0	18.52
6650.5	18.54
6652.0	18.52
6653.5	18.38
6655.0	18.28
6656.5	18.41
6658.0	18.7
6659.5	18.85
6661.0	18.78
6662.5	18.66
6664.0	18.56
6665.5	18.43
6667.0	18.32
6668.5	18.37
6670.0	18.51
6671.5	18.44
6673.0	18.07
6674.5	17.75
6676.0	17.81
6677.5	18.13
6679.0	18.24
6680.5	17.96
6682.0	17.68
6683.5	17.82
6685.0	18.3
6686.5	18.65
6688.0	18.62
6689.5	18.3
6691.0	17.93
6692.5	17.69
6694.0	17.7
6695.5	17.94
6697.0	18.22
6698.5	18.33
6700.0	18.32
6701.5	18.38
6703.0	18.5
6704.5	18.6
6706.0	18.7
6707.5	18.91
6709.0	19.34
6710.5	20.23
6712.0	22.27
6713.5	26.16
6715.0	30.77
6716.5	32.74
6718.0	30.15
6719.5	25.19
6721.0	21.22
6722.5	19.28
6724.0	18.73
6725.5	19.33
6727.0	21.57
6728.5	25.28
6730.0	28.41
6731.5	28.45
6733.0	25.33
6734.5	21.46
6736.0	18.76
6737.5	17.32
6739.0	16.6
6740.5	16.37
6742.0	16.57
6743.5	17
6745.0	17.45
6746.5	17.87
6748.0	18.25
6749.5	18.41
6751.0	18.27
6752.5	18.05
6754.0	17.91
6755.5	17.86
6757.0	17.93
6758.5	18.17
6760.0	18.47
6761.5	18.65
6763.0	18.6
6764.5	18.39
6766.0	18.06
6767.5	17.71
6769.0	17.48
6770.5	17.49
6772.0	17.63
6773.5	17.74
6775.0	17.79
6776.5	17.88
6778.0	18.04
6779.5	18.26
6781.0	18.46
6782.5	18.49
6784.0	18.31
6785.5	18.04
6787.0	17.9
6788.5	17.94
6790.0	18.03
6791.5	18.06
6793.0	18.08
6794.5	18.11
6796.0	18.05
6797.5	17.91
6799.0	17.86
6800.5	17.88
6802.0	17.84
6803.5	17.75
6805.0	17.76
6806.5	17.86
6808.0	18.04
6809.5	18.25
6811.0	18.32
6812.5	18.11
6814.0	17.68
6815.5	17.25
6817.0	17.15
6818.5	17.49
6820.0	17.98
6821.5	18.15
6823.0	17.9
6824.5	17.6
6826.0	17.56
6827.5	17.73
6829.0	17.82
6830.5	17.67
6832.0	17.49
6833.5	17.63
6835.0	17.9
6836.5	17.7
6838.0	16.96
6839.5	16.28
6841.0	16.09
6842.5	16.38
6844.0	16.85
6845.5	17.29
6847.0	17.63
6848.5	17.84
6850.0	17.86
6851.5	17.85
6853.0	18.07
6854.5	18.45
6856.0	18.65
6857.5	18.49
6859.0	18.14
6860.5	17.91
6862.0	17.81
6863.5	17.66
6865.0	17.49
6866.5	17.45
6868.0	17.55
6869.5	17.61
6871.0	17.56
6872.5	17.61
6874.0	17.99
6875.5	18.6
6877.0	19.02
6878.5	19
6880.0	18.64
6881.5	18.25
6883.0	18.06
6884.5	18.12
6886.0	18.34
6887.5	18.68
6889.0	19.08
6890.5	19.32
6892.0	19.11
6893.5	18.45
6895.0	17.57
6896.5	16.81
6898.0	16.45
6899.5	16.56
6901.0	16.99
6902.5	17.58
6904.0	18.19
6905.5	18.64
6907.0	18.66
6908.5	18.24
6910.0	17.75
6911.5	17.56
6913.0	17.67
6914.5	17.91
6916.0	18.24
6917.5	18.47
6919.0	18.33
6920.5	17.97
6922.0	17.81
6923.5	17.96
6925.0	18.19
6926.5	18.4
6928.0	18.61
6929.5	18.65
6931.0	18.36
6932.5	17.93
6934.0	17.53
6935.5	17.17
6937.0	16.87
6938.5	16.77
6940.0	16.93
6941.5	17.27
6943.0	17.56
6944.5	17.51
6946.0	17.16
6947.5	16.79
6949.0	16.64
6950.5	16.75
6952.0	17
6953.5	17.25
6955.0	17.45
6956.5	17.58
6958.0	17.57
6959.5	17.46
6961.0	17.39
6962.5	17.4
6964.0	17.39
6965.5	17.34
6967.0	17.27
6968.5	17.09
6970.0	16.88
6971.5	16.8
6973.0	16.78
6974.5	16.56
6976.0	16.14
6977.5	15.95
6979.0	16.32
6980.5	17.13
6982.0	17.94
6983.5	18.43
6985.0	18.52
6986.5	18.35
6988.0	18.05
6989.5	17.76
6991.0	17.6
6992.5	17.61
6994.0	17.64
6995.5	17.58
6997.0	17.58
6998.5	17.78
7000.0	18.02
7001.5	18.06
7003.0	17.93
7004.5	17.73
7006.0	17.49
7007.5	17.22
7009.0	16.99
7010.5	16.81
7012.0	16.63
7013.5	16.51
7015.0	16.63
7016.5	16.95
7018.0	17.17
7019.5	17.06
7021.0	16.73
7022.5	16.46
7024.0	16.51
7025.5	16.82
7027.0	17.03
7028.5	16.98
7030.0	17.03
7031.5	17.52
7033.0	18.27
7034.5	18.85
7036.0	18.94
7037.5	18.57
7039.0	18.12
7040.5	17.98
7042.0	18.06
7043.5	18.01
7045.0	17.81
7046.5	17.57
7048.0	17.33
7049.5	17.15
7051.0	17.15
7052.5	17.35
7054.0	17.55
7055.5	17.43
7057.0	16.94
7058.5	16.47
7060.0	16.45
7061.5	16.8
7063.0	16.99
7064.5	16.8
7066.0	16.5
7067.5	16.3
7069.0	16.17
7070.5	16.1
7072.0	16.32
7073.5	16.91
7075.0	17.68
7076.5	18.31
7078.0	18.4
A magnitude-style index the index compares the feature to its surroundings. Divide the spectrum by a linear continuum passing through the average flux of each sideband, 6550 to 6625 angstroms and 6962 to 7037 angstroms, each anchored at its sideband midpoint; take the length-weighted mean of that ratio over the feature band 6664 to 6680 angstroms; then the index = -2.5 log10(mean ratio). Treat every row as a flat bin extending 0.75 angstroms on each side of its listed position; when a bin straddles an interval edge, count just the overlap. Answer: 0.21 mag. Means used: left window 23.5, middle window 18.2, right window 17.3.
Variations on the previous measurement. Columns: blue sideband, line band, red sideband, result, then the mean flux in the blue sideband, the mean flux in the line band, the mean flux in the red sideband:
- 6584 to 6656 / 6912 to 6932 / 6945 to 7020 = -0.04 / 18.8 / 18.2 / 17.3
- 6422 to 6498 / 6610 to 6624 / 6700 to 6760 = 0.11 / 18.6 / 17.9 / 20.8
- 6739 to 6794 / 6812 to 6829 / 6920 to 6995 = 0.01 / 17.9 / 17.7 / 17.4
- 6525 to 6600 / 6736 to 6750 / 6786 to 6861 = 0.13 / 23.9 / 17.4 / 17.7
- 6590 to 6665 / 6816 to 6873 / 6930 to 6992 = 0.00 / 18.4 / 17.6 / 17.3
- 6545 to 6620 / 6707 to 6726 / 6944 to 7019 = -0.10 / 23.6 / 23.5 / 17.3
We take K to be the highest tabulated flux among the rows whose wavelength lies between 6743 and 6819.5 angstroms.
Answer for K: 18.65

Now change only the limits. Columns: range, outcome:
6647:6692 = 18.85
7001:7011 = 18.06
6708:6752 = 32.74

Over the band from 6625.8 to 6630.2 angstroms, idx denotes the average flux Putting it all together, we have 19.2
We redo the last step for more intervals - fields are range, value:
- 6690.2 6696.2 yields 17.8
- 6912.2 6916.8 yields 17.9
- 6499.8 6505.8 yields 18.4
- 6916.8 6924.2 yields 18.1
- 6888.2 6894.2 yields 19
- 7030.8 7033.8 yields 17.9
